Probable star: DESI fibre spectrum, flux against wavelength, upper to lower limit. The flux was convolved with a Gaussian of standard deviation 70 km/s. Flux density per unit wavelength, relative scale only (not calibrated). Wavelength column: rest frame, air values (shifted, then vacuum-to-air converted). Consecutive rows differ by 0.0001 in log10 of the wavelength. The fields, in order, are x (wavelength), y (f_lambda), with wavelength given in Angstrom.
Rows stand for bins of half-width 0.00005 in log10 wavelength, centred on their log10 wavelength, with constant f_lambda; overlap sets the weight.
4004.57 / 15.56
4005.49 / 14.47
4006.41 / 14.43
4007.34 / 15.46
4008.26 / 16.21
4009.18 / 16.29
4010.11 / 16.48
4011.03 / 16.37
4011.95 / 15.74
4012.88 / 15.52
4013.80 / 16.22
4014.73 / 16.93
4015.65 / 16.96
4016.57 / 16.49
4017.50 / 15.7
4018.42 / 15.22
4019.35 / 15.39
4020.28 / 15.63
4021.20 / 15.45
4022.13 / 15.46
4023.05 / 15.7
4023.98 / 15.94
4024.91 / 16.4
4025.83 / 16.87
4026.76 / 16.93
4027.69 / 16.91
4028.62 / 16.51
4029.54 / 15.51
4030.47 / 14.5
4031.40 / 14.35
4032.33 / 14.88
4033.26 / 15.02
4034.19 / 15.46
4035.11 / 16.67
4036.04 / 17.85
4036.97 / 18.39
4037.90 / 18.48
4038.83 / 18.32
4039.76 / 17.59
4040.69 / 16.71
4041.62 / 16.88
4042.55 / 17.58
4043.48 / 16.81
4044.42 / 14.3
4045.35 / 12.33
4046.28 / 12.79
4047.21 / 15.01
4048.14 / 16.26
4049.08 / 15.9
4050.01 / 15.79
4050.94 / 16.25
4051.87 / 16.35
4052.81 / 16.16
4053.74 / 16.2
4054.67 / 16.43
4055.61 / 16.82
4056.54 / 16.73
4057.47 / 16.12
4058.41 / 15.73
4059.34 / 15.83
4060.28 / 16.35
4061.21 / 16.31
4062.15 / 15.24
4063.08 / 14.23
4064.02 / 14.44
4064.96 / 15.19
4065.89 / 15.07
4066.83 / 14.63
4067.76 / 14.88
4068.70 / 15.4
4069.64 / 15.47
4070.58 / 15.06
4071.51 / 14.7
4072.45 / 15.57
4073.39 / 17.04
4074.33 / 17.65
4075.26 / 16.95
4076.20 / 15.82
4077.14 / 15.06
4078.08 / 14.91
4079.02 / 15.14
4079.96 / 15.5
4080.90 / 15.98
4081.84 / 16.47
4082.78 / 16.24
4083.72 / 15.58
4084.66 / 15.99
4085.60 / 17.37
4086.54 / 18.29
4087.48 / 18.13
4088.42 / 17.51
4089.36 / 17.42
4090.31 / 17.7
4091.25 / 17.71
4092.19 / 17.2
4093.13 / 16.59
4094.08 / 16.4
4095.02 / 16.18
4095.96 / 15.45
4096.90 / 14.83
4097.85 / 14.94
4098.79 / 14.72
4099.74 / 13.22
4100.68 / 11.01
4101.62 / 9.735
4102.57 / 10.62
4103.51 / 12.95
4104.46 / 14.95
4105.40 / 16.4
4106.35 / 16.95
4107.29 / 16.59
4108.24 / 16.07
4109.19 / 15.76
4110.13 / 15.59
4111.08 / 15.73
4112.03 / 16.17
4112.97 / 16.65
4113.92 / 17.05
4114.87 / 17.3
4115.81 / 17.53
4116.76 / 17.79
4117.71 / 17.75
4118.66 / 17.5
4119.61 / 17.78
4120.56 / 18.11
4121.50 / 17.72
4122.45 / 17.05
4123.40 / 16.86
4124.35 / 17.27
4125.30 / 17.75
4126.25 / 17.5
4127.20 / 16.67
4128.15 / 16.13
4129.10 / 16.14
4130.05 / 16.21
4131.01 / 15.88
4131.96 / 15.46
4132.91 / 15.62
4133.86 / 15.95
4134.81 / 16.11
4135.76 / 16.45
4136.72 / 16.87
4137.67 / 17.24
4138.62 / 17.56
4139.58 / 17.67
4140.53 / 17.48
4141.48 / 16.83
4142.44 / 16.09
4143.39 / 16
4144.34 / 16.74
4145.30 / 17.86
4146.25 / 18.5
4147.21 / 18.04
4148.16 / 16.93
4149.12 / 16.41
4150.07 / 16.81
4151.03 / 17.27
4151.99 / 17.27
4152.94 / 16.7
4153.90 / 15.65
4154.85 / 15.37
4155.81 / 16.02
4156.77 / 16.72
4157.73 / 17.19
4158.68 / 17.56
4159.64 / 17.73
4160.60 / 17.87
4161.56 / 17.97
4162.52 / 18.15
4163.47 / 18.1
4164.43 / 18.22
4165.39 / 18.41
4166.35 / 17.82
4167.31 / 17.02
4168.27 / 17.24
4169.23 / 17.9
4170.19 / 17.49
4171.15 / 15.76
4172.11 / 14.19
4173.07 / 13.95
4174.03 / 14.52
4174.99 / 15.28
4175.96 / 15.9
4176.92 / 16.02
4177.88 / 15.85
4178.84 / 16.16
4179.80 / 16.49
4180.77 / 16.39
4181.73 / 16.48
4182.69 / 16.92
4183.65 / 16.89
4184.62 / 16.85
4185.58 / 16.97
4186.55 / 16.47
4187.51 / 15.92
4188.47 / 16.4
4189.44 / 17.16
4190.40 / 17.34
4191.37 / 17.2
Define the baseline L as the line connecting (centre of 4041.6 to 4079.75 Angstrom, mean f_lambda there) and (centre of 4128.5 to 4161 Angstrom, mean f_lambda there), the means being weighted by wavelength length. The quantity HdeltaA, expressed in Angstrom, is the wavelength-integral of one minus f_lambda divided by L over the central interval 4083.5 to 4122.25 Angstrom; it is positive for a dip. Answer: 0.3 Angstrom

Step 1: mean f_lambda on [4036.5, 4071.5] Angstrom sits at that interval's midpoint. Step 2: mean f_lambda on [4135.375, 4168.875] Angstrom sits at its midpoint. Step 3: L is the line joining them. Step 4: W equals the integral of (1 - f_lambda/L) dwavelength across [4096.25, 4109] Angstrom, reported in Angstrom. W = 1.8 Angstrom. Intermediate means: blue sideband 15.9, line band 14.1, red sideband 17.2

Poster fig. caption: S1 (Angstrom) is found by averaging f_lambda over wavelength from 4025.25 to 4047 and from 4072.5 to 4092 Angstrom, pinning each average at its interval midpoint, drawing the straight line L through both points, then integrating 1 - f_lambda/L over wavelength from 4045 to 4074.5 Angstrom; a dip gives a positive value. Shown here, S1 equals 1.5 Angstrom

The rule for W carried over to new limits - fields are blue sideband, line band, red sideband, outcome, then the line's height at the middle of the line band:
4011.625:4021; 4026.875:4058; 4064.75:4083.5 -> -0.6 Angstrom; 15.8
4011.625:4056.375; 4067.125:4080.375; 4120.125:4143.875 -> 0.6 Angstrom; 16.4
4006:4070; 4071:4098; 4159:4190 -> -0.3 Angstrom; 16.2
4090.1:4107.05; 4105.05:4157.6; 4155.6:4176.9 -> -3.3 Angstrom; 15.8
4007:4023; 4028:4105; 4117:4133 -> 3.2 Angstrom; 16.4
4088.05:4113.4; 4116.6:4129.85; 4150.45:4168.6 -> -1.0 Angstrom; 16.1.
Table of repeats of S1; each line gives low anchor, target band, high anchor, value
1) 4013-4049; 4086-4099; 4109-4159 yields -0.1 Angstrom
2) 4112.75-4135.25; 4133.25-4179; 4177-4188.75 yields -0.4 Angstrom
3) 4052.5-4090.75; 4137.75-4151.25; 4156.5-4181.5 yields -0.5 Angstrom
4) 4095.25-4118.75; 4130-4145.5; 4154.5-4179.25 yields -0.5 Angstrom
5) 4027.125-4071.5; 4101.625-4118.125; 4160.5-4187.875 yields 0.4 Angstrom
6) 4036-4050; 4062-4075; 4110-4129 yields 0.9 Angstrom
